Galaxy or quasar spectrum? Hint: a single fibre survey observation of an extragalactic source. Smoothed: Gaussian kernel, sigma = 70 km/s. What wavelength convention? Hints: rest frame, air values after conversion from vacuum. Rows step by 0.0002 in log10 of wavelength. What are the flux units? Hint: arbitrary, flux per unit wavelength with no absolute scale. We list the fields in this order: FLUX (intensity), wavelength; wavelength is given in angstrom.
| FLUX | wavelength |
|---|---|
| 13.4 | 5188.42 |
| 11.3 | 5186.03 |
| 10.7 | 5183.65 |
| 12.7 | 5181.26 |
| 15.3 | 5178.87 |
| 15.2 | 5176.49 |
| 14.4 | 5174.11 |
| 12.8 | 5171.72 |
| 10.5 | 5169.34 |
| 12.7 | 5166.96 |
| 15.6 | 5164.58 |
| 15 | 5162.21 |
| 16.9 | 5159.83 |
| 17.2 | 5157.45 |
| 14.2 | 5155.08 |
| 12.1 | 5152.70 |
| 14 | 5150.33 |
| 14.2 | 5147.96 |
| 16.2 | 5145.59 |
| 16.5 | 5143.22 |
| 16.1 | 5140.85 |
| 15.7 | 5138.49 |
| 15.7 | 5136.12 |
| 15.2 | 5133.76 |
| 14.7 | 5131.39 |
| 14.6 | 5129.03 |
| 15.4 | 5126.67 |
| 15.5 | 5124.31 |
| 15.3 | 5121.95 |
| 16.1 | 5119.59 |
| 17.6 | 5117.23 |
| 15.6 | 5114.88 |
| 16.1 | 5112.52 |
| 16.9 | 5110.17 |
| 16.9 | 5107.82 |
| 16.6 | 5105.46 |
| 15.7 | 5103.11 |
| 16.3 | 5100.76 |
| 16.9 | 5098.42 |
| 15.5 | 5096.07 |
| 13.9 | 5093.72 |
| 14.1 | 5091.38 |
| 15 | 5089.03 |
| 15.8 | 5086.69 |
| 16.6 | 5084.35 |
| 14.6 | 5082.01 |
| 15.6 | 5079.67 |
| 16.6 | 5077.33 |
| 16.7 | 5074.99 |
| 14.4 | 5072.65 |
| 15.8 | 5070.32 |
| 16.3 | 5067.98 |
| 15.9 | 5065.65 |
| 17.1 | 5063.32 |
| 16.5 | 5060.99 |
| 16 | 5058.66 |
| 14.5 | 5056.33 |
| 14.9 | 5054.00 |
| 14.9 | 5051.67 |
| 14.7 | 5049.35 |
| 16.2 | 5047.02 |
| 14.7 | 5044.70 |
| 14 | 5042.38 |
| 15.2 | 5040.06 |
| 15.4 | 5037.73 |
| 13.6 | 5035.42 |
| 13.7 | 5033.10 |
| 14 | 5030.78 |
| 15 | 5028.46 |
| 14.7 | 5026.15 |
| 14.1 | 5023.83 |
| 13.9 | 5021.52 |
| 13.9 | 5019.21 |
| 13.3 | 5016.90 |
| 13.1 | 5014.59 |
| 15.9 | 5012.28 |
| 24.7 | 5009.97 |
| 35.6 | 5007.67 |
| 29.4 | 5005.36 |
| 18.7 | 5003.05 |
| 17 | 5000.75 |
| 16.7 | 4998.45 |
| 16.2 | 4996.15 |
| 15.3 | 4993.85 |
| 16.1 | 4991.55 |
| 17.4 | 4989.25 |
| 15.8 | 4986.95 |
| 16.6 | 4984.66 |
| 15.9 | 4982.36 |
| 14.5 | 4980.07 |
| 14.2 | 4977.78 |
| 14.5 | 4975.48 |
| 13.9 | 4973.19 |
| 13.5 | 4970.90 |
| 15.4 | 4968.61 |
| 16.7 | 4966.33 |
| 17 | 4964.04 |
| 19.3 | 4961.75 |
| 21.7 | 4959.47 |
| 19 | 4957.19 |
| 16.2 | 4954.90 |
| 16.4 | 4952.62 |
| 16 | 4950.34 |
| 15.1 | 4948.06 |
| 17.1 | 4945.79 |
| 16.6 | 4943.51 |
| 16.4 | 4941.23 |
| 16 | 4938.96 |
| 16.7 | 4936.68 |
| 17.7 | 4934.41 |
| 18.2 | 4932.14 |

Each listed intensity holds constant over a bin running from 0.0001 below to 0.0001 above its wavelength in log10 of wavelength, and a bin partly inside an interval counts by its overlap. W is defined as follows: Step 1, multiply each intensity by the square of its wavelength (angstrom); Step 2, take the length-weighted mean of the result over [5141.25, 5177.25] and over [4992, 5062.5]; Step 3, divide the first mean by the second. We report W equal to 0.9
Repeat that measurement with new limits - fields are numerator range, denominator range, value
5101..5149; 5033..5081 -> 1.06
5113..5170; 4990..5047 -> 0.95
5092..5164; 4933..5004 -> 1.01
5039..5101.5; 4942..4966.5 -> 0.93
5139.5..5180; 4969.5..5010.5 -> 0.87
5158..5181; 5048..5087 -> 0.95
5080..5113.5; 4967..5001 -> 1.06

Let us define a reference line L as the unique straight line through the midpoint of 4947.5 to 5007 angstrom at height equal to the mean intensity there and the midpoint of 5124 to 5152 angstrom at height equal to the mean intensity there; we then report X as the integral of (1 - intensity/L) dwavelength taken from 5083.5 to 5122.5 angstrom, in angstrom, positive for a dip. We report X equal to -0.7 angstrom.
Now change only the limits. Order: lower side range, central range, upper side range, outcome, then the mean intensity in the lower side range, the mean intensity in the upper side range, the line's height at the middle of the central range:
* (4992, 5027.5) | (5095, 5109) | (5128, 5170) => -0.3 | 18.1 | 14.9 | 16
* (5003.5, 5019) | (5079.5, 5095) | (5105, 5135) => 2.2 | 21.3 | 15.9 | 17.5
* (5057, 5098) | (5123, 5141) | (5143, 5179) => -0.5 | 15.7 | 14.5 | 14.9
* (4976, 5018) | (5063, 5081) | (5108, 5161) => 0.8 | 18.1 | 15.6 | 16.7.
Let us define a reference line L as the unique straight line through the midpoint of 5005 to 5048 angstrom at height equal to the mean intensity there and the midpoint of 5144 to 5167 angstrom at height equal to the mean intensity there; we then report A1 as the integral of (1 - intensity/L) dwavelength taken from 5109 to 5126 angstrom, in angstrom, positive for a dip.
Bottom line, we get -0.8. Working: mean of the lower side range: 16.6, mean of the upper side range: 14.9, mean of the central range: 16.1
